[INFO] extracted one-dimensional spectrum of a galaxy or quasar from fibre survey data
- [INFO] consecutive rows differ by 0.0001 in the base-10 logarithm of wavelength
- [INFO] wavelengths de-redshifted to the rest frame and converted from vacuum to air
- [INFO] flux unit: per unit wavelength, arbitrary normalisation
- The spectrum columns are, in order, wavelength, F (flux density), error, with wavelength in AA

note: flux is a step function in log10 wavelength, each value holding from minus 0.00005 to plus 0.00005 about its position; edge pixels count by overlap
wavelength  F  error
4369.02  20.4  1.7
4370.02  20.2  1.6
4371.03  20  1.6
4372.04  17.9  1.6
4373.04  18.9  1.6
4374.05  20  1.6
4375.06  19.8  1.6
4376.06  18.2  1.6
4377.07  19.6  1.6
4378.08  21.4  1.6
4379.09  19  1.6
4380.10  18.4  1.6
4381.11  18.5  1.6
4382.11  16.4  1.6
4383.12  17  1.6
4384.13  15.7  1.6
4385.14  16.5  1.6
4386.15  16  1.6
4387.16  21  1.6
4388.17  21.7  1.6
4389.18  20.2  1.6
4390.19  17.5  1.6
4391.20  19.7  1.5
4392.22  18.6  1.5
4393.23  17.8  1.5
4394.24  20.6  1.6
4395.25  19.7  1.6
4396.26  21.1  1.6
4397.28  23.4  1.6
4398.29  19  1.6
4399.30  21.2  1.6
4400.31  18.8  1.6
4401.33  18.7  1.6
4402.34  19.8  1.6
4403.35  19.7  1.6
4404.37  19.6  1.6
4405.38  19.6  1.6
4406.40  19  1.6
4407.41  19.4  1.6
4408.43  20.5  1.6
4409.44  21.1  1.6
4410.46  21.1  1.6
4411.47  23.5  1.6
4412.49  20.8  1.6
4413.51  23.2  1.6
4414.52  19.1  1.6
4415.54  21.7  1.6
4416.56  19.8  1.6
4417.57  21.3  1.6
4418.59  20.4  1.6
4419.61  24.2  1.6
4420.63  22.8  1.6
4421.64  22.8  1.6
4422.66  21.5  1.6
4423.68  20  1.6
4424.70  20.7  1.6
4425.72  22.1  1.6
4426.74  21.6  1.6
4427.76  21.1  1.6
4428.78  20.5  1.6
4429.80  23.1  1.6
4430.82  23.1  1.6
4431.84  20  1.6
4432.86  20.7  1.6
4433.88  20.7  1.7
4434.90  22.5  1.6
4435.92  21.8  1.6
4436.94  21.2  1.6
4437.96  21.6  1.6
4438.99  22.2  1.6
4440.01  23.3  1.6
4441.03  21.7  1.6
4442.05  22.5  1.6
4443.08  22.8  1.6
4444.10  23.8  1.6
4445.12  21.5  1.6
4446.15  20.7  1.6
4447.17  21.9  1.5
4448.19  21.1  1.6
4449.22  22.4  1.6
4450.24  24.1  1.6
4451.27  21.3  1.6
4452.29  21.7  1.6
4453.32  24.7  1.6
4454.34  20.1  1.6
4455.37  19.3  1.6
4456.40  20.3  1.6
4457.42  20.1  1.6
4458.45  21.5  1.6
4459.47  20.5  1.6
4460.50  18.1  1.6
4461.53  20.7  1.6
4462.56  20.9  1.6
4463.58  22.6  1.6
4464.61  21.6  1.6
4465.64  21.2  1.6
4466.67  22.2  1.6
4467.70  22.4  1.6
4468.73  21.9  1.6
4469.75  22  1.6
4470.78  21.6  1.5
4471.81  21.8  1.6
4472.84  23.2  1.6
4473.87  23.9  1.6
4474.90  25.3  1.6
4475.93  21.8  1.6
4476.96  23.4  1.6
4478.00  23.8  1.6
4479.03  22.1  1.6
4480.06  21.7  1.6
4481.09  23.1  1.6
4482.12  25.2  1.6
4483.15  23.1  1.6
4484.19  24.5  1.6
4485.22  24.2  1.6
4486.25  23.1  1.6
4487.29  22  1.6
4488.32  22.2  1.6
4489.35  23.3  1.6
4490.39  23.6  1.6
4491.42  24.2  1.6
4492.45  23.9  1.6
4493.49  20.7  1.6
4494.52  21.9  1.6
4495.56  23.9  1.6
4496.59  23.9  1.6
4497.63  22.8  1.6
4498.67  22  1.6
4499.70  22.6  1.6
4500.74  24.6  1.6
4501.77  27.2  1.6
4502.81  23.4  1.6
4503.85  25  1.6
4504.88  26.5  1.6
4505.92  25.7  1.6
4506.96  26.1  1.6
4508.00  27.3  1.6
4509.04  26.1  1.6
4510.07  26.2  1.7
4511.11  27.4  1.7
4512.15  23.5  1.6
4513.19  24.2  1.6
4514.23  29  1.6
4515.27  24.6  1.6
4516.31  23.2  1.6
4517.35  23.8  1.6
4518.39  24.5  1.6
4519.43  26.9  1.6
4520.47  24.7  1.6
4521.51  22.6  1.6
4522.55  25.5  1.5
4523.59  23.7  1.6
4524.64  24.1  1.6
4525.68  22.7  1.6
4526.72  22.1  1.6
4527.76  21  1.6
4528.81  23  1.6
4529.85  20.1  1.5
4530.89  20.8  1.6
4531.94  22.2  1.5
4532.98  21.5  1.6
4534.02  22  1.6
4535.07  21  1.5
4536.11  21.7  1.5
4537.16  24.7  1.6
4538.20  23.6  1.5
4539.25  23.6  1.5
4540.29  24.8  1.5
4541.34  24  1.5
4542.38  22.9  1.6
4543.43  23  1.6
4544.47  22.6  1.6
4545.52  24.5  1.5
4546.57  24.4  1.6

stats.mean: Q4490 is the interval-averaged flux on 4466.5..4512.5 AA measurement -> 23.7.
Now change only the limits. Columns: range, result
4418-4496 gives 22.1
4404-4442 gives 21.4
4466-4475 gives 22.6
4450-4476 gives 21.7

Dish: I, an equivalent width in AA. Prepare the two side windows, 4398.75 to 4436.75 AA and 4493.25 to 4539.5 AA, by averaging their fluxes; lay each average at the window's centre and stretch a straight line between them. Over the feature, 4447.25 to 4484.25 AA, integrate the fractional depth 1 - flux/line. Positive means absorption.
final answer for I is 0.6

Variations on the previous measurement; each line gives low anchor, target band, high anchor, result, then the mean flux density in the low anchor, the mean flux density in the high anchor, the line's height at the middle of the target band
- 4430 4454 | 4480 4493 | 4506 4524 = 0.3 AA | 22.1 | 25.3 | 24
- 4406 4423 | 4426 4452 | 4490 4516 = 0.4 AA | 21.3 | 24.7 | 22.2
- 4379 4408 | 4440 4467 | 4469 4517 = 0.6 AA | 19.1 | 23.9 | 22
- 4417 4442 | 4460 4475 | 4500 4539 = 0.6 AA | 21.7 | 24.1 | 22.7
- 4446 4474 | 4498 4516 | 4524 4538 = -2.8 AA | 21.5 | 22.1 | 21.9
